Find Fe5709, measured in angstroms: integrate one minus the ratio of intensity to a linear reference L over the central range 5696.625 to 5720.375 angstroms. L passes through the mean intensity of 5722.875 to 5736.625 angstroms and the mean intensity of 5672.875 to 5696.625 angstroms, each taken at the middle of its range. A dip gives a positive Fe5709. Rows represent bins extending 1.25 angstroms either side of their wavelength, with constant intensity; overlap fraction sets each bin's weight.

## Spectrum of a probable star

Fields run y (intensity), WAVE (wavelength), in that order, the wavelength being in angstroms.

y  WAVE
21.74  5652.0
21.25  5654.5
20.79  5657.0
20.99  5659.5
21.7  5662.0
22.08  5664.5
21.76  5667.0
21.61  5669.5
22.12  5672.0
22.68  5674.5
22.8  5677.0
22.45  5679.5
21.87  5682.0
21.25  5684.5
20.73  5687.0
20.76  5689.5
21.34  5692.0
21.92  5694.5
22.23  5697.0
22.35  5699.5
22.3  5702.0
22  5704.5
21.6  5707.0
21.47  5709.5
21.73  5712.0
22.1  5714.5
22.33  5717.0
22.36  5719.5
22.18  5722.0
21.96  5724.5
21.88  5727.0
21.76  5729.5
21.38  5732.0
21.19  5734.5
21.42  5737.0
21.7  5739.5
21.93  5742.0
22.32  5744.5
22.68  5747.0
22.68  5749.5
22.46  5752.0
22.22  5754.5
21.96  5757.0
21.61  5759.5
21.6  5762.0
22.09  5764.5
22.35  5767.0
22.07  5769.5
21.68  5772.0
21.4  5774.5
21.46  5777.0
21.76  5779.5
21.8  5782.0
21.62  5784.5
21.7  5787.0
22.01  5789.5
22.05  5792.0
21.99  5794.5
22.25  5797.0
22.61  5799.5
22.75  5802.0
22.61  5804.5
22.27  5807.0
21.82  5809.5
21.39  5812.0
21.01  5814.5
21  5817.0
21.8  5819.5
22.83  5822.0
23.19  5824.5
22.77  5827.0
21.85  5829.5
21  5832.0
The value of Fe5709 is -0.4 angstroms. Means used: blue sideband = 21.8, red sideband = 21.6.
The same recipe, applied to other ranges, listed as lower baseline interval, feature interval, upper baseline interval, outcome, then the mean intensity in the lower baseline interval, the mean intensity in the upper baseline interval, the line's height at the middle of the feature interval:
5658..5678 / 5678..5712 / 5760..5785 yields 0.3 angstroms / 21.9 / 21.8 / 21.9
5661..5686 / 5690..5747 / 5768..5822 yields 0.2 angstroms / 22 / 21.9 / 22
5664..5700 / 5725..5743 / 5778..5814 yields 0.3 angstroms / 21.8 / 22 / 21.9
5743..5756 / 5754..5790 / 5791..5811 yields 0.9 angstroms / 22.5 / 22.3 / 22.4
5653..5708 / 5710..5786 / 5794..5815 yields 0.1 angstroms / 21.8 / 22.1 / 22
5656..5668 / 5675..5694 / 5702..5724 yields 0.0 angstroms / 21.5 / 22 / 21.7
